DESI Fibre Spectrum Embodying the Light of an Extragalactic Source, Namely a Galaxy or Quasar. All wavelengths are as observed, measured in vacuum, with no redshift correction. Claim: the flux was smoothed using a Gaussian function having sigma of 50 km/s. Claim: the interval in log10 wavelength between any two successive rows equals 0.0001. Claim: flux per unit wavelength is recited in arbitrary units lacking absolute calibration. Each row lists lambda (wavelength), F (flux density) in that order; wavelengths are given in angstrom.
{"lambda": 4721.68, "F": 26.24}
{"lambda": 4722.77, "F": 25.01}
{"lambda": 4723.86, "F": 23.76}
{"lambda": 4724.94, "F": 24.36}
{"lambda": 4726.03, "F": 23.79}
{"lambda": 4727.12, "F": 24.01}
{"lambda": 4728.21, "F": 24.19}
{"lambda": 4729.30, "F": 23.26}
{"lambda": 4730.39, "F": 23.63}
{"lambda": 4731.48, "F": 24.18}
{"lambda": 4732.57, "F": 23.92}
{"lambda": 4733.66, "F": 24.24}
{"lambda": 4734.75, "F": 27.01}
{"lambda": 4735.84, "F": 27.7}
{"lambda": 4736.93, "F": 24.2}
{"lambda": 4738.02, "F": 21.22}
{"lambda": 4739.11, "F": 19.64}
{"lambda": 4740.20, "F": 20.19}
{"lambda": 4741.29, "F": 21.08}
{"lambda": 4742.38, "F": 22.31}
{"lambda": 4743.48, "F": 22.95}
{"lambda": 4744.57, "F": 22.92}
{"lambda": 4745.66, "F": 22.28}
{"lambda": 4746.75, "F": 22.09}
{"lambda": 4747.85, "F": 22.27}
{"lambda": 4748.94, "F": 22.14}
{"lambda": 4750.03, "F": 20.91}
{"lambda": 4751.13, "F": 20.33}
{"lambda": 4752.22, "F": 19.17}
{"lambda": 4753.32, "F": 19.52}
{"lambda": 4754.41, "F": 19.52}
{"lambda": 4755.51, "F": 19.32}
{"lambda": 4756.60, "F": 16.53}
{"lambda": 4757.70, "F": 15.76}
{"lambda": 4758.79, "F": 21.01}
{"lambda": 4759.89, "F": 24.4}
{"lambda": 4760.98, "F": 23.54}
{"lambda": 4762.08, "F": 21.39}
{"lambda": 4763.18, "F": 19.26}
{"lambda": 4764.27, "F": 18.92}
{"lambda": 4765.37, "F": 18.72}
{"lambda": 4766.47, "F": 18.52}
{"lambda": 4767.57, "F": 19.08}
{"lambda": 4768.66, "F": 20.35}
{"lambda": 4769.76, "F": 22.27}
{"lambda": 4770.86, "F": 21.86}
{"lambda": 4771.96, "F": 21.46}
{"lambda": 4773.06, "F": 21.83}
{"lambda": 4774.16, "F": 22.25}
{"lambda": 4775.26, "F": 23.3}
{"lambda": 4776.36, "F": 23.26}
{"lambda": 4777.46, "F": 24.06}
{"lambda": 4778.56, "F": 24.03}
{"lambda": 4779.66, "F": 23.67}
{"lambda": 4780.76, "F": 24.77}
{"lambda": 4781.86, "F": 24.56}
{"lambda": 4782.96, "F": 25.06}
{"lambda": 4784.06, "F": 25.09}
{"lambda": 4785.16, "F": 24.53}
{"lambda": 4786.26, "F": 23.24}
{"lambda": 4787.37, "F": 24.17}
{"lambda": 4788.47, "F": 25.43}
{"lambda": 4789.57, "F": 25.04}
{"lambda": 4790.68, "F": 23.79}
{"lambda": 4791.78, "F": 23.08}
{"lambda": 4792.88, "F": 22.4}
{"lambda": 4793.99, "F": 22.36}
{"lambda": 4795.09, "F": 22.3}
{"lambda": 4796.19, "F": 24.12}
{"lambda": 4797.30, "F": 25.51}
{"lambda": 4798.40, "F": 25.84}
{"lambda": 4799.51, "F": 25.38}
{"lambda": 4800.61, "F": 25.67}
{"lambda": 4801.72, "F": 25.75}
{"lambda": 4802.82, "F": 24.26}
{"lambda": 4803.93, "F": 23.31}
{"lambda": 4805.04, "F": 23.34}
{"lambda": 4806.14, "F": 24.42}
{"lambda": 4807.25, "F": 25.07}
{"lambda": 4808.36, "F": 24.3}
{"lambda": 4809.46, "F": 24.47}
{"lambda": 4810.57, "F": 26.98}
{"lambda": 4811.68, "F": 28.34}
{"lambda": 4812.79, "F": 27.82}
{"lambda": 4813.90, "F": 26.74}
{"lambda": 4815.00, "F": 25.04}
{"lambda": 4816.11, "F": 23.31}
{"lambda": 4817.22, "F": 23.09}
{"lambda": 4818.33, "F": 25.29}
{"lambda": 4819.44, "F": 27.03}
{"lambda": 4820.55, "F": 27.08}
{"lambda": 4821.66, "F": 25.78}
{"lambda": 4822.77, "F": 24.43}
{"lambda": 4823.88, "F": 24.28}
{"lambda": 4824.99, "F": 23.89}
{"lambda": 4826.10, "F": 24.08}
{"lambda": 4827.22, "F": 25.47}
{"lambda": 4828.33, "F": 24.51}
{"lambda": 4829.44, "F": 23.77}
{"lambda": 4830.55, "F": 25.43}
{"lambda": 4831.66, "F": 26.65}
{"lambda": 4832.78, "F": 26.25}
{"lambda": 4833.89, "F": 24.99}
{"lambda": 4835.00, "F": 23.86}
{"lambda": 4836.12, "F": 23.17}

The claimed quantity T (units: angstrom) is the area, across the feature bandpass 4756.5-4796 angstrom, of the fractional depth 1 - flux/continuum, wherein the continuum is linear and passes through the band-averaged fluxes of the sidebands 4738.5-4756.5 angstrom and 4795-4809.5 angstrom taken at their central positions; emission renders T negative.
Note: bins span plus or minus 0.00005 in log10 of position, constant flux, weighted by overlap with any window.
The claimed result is 1.0 angstrom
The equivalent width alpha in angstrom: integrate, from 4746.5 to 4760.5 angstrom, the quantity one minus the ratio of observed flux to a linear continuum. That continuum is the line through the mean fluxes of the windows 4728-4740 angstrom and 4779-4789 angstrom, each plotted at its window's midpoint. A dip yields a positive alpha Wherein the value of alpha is 2.3 angstrom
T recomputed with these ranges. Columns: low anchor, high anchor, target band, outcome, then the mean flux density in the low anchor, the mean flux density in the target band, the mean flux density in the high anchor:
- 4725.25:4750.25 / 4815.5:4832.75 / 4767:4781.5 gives 0.8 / 23.1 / 22.5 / 25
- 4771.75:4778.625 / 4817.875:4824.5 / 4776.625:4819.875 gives -0.7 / 22.9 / 24.7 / 25.6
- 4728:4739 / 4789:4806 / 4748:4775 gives 4.2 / 24.2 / 20.4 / 24.2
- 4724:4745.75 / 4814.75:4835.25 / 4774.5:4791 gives 0.0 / 23.4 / 24.2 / 25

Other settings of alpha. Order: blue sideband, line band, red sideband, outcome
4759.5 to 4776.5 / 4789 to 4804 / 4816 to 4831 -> -0.7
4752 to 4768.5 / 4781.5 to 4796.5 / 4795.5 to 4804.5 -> -0.3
